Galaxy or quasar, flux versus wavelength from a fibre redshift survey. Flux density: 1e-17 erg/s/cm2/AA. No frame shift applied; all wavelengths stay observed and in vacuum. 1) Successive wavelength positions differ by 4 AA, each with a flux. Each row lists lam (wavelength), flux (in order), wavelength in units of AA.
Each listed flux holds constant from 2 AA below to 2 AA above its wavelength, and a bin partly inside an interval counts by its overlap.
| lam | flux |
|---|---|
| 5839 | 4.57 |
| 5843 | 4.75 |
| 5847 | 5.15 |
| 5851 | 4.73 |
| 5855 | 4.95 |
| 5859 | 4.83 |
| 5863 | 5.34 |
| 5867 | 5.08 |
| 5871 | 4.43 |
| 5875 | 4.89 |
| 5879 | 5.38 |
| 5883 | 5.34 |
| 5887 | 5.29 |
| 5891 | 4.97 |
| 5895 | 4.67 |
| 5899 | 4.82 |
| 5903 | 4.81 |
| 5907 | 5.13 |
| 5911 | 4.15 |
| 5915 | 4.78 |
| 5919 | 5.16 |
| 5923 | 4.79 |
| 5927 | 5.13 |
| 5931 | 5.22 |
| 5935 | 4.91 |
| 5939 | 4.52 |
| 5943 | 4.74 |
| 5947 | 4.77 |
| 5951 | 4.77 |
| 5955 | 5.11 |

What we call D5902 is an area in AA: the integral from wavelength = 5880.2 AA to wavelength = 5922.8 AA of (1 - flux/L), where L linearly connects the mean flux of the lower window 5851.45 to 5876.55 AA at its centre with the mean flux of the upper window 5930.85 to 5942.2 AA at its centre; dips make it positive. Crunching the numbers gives -0.49 AA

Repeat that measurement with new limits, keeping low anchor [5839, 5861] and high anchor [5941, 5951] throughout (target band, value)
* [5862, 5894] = -1.61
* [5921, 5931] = -0.49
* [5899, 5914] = 0.25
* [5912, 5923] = -0.18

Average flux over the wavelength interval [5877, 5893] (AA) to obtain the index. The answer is 5.24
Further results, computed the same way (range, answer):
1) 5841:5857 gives 4.9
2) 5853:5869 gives 5.05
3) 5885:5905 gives 4.91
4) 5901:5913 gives 4.7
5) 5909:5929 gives 4.8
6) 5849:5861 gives 4.84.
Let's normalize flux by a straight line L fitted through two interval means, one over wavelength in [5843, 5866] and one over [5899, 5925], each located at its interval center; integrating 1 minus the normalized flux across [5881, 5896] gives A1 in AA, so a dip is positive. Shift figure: -0.7 AA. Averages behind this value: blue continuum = 4.98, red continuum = 4.8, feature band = 5.09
